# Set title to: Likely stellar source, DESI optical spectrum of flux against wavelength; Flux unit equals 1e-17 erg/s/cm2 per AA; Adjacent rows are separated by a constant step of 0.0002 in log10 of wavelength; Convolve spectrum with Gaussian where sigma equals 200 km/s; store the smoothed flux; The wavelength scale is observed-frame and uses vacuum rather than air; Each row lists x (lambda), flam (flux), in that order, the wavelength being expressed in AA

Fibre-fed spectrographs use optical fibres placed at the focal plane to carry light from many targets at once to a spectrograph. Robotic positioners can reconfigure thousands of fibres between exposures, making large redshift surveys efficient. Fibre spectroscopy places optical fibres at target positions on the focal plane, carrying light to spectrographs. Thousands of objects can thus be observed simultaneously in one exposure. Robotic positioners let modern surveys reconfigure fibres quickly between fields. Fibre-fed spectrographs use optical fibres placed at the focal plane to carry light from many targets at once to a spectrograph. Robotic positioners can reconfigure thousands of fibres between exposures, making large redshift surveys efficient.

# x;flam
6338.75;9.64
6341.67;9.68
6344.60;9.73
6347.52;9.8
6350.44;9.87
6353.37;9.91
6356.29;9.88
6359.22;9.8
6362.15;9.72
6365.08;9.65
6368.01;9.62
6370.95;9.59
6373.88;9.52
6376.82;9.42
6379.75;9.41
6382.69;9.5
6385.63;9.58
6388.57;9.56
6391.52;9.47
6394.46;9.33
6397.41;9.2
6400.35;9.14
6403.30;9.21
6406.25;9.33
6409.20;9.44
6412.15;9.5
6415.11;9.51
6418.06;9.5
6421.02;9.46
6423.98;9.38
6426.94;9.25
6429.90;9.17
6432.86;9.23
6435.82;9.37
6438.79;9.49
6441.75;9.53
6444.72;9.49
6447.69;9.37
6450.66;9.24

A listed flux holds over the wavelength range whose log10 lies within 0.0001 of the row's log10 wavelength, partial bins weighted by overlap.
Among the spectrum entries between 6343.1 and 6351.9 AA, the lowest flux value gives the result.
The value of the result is 9.73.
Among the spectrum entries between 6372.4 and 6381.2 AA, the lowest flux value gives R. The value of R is 9.41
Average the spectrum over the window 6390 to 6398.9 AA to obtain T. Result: 9.33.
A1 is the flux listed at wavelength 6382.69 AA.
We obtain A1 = 9.5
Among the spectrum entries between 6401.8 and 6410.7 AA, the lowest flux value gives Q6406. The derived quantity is 9.21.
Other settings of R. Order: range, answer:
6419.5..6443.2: 9.17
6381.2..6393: 9.47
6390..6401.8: 9.14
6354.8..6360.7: 9.8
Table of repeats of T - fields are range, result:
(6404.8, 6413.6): 9.43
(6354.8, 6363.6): 9.8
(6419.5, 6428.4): 9.36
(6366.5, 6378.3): 9.54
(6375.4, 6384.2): 9.45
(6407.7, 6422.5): 9.48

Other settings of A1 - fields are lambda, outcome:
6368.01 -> 9.62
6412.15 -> 9.5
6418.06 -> 9.5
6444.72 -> 9.49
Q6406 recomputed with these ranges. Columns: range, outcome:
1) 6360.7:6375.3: 9.52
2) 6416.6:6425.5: 9.38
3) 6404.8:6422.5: 9.33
